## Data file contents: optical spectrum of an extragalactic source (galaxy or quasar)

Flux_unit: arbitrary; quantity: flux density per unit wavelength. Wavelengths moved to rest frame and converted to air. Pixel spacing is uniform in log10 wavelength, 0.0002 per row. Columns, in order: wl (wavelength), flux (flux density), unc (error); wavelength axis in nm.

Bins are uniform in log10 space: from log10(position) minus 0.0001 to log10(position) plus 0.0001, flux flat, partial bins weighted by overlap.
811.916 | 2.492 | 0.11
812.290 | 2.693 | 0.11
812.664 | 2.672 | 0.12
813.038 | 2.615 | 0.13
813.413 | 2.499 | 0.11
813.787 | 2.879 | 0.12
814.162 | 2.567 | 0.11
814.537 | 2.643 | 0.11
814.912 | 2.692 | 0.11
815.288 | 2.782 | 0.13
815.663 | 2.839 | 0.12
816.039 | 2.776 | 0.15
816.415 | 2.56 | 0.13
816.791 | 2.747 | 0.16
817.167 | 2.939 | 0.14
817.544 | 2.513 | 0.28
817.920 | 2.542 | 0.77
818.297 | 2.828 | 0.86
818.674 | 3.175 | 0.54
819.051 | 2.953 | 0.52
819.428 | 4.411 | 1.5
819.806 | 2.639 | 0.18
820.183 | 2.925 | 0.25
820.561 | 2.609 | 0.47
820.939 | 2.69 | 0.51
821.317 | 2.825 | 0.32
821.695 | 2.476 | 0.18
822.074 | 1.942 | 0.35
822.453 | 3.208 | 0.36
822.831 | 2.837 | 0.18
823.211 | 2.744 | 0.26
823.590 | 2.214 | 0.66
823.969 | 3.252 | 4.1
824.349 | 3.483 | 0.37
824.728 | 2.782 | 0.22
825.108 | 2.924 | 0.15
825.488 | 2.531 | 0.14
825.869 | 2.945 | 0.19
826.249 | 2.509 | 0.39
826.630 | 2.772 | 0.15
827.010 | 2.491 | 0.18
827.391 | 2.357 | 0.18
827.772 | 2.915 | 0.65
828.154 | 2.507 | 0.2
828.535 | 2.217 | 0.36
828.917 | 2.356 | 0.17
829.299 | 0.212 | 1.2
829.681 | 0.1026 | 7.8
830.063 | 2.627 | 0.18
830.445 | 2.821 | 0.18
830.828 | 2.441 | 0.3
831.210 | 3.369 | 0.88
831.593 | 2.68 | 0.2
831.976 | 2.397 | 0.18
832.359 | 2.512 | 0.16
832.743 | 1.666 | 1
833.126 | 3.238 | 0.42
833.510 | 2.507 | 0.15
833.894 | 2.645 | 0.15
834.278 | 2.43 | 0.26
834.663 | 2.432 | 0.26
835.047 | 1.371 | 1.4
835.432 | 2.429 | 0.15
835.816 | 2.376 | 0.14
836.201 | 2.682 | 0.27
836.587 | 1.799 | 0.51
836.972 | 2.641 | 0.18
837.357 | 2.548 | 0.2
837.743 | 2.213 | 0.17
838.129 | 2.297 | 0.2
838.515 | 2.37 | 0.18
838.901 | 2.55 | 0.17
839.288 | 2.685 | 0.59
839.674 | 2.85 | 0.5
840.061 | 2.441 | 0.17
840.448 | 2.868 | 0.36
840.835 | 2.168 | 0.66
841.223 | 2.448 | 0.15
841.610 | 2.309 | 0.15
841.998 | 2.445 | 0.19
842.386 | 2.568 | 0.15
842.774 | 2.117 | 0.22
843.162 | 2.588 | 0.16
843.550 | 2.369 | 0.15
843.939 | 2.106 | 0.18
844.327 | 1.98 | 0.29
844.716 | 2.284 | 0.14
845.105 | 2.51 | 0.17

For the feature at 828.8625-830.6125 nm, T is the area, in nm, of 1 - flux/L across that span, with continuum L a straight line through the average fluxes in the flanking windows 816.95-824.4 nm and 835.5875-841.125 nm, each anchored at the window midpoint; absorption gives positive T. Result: 0.72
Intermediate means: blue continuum 2.85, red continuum 2.46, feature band 1.55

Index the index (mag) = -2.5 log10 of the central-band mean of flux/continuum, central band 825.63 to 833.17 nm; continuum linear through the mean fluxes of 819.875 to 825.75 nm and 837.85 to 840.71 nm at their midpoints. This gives 0.15 mag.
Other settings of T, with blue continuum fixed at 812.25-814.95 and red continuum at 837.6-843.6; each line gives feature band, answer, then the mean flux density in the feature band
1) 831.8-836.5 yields 0.24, 2.38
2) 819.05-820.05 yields -0.30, 3.38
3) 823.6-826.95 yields -0.36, 2.85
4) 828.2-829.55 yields 0.49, 1.63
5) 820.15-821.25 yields -0.05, 2.72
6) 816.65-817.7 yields -0.04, 2.74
